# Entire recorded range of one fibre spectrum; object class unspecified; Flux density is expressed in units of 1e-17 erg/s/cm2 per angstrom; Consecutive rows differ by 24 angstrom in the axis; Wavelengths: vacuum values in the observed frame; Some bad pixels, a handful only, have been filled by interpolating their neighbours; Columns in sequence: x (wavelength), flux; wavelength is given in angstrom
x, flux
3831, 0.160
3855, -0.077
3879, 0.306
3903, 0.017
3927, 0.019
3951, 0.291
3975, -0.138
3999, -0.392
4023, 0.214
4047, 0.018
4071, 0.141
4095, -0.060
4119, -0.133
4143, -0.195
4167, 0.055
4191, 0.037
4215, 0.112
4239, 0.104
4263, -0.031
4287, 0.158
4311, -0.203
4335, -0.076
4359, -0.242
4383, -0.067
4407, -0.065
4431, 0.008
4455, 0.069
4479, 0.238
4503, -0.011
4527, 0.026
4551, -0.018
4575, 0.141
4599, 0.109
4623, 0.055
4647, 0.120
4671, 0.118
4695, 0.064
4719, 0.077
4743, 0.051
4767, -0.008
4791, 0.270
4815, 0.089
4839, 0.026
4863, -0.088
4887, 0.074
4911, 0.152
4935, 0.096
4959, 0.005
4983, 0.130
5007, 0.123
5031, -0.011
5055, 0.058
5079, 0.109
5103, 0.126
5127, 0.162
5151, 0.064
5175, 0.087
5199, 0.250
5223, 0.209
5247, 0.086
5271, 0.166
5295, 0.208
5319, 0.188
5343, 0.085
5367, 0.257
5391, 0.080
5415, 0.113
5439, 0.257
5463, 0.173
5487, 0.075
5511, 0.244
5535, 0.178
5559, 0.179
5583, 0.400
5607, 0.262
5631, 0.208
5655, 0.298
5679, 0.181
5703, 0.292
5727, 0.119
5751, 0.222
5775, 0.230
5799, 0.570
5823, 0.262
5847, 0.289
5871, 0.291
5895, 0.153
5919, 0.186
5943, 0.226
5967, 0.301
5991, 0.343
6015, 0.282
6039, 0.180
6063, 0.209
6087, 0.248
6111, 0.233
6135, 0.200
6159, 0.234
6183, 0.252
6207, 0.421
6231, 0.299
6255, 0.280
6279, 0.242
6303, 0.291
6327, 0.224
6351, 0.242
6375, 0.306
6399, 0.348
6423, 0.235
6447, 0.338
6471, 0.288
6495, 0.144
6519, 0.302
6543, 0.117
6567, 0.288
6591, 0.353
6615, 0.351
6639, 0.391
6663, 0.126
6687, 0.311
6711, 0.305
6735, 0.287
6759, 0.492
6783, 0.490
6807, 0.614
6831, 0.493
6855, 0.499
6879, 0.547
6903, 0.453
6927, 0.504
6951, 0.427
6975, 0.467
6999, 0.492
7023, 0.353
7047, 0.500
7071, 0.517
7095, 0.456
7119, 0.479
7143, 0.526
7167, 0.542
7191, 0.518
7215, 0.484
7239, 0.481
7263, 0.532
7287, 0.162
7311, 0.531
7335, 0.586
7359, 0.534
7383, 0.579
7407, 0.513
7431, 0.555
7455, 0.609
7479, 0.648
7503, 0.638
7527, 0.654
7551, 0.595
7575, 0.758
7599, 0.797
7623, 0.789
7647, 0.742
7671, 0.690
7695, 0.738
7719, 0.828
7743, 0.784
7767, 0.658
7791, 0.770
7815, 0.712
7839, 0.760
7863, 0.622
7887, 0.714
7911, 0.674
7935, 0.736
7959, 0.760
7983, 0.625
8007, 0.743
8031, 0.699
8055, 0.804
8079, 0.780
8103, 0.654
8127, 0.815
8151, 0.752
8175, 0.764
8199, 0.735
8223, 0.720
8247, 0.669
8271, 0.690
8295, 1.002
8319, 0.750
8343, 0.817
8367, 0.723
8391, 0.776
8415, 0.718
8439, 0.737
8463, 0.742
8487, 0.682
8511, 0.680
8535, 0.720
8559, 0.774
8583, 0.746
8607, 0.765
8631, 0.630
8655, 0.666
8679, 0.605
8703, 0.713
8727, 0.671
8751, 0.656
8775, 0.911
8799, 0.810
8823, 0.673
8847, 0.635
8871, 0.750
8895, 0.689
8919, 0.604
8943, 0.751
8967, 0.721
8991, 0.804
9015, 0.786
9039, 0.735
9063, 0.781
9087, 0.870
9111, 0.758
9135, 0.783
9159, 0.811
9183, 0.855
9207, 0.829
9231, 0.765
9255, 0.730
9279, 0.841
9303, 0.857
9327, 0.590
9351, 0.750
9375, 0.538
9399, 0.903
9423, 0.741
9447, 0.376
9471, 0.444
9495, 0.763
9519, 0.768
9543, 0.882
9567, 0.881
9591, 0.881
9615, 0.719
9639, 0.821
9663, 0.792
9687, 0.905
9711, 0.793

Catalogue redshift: 0.69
